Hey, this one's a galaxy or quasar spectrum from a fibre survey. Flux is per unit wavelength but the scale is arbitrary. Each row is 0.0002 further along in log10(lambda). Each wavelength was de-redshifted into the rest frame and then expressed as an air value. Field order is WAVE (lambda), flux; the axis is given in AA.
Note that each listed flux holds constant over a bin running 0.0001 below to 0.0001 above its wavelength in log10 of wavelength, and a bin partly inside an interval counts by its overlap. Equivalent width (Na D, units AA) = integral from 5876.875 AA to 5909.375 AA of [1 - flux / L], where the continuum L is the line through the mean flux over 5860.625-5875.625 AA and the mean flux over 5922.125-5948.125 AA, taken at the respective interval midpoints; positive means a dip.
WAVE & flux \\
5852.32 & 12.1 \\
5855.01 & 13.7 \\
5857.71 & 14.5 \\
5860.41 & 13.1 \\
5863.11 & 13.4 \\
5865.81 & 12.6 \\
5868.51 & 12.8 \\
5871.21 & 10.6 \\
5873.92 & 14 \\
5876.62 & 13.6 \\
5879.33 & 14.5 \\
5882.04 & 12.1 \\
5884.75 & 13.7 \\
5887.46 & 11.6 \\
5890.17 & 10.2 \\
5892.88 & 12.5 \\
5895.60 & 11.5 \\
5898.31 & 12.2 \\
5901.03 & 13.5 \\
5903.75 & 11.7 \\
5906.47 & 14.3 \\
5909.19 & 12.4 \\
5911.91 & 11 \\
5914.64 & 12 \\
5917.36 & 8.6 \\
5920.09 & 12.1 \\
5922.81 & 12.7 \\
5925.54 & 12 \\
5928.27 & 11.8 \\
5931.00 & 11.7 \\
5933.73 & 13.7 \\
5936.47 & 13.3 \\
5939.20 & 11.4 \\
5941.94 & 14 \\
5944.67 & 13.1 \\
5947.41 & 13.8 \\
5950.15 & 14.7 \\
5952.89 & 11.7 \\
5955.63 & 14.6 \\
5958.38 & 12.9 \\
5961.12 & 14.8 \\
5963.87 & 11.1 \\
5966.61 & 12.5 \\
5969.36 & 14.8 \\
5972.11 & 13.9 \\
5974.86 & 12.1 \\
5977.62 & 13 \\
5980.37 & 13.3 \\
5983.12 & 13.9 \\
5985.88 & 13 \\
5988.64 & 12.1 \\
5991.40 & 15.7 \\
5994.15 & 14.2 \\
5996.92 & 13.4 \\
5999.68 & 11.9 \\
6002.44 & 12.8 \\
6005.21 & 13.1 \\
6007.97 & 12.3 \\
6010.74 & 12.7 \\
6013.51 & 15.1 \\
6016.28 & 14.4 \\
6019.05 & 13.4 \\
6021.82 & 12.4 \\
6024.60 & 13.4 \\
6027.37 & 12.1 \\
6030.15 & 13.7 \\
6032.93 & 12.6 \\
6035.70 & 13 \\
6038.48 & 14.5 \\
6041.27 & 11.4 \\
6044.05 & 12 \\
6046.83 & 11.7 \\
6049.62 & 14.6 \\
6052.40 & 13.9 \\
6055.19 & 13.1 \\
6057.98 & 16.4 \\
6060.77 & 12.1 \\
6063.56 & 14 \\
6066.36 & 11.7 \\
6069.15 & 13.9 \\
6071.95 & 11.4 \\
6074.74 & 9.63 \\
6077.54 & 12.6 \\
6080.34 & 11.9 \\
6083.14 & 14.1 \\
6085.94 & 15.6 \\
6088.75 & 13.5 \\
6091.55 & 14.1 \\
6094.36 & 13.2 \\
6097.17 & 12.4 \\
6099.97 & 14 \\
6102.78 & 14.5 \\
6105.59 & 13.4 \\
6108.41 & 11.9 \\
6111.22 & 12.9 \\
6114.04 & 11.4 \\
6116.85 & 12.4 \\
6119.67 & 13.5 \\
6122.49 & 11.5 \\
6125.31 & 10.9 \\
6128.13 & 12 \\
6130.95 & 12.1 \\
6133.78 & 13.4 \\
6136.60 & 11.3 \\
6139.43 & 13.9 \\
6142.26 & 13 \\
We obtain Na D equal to 0.4 AA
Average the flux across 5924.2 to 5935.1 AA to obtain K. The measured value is 12.3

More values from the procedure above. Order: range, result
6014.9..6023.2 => 13.4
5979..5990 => 13.1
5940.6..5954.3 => 13.5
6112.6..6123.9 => 12.2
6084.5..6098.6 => 13.8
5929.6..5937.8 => 12.9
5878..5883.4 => 13.3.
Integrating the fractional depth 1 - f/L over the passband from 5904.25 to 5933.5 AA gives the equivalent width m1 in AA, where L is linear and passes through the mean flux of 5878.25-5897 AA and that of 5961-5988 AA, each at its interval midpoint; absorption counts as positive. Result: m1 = 1.52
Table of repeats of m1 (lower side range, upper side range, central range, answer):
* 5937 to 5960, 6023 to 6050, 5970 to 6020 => -1.2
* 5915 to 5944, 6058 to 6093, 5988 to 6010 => -1.1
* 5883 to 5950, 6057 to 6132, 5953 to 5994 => -2.9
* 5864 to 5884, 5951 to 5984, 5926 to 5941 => 0.8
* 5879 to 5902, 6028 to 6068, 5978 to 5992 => -0.7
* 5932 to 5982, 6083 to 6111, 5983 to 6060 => 0.7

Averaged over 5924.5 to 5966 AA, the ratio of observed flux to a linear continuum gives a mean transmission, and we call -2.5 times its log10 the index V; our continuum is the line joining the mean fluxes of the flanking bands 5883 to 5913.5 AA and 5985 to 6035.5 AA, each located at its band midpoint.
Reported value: -0.03 mag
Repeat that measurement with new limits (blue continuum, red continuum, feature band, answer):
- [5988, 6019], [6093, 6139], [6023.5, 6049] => 0.037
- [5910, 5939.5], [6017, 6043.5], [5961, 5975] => -0.072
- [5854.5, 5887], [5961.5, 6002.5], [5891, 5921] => 0.107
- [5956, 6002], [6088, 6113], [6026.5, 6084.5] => 0.035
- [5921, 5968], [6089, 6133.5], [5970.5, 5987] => -0.028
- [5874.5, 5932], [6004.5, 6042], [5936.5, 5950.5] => -0.065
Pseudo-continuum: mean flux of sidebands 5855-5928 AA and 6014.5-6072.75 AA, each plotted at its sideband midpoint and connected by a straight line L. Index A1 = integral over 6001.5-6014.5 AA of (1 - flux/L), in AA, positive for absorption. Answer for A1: -0.2 AA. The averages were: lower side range 12.4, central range 13.2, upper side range 13.2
